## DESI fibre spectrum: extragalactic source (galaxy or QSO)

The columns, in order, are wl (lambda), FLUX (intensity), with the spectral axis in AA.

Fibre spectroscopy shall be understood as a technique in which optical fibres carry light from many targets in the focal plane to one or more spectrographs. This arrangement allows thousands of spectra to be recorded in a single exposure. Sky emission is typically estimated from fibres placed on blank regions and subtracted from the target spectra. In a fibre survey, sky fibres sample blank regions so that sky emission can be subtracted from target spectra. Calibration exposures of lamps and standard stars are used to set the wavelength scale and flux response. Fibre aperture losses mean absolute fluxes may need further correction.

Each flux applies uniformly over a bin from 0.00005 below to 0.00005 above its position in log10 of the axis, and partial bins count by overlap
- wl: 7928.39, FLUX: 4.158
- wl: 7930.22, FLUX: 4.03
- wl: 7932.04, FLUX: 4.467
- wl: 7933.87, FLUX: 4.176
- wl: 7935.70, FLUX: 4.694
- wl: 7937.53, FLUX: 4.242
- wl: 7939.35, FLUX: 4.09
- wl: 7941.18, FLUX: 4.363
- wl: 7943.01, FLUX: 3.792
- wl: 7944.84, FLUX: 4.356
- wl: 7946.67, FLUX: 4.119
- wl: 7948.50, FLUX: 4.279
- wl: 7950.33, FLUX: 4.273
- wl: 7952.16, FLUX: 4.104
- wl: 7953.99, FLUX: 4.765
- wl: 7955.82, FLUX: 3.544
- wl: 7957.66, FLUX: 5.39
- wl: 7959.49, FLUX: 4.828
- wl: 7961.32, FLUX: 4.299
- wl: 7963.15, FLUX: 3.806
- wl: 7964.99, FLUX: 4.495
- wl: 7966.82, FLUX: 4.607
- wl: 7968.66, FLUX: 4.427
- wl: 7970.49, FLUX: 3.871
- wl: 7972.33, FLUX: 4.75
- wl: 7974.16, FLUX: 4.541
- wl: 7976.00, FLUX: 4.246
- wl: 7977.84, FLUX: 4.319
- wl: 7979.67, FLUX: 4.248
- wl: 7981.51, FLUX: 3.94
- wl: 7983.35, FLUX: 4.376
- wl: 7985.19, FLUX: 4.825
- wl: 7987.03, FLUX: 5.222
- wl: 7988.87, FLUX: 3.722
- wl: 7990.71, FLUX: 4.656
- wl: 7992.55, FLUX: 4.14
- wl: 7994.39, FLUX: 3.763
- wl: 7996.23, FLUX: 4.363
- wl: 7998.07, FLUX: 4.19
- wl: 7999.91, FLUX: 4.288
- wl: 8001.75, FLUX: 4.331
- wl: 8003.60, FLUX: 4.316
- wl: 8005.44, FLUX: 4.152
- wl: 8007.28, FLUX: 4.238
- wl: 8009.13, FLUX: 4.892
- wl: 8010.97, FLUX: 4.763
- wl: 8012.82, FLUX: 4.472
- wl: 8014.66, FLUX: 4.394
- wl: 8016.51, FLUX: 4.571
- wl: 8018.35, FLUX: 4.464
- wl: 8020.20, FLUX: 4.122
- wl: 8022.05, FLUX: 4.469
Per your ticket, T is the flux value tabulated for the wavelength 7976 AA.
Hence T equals 4.246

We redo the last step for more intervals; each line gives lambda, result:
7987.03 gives 5.222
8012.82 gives 4.472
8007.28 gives 4.238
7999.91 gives 4.288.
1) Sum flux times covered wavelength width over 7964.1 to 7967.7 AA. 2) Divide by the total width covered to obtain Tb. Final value 4.56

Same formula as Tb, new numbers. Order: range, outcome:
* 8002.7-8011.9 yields 4.47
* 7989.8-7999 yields 4.22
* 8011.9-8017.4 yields 4.48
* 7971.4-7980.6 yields 4.42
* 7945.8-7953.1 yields 4.2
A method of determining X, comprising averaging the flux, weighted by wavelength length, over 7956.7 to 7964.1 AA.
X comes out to 4.57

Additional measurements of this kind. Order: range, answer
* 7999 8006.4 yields 4.27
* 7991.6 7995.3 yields 3.96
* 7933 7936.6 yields 4.43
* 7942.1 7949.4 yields 4.14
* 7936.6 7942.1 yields 4.23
